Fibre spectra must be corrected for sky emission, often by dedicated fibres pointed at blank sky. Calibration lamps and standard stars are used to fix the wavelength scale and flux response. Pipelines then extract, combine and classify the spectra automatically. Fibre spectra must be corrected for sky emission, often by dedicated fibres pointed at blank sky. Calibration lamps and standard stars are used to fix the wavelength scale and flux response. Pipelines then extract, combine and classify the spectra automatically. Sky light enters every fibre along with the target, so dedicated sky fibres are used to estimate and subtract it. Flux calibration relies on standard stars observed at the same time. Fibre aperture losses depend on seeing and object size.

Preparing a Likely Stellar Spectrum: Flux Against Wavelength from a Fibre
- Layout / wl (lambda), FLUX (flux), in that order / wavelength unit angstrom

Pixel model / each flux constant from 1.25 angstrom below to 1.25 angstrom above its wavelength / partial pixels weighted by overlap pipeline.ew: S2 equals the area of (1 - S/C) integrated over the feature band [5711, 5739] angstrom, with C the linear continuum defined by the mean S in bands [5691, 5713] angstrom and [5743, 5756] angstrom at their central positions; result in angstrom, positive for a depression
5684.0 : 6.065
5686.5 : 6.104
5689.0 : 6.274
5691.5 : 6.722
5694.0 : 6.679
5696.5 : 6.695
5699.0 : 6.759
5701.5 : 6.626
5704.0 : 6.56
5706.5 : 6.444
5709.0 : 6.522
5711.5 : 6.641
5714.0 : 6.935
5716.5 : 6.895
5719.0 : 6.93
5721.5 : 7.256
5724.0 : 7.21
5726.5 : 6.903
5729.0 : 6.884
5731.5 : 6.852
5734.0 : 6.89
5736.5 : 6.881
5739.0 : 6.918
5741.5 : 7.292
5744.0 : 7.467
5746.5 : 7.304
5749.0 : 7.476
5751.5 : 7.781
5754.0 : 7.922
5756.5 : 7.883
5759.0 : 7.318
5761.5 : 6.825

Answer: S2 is 0.6 angstrom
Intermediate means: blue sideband 6.63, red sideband 7.61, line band 6.94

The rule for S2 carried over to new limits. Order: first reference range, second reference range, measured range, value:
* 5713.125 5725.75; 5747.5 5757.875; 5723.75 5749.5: 1.13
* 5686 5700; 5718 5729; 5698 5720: 0.39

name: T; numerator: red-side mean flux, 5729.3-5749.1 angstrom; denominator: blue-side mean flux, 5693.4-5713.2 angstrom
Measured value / 1.1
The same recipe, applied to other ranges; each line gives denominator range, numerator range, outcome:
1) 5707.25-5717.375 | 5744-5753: 1.12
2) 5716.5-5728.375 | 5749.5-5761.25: 1.08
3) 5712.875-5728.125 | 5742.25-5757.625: 1.09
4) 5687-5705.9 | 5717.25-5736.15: 1.06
